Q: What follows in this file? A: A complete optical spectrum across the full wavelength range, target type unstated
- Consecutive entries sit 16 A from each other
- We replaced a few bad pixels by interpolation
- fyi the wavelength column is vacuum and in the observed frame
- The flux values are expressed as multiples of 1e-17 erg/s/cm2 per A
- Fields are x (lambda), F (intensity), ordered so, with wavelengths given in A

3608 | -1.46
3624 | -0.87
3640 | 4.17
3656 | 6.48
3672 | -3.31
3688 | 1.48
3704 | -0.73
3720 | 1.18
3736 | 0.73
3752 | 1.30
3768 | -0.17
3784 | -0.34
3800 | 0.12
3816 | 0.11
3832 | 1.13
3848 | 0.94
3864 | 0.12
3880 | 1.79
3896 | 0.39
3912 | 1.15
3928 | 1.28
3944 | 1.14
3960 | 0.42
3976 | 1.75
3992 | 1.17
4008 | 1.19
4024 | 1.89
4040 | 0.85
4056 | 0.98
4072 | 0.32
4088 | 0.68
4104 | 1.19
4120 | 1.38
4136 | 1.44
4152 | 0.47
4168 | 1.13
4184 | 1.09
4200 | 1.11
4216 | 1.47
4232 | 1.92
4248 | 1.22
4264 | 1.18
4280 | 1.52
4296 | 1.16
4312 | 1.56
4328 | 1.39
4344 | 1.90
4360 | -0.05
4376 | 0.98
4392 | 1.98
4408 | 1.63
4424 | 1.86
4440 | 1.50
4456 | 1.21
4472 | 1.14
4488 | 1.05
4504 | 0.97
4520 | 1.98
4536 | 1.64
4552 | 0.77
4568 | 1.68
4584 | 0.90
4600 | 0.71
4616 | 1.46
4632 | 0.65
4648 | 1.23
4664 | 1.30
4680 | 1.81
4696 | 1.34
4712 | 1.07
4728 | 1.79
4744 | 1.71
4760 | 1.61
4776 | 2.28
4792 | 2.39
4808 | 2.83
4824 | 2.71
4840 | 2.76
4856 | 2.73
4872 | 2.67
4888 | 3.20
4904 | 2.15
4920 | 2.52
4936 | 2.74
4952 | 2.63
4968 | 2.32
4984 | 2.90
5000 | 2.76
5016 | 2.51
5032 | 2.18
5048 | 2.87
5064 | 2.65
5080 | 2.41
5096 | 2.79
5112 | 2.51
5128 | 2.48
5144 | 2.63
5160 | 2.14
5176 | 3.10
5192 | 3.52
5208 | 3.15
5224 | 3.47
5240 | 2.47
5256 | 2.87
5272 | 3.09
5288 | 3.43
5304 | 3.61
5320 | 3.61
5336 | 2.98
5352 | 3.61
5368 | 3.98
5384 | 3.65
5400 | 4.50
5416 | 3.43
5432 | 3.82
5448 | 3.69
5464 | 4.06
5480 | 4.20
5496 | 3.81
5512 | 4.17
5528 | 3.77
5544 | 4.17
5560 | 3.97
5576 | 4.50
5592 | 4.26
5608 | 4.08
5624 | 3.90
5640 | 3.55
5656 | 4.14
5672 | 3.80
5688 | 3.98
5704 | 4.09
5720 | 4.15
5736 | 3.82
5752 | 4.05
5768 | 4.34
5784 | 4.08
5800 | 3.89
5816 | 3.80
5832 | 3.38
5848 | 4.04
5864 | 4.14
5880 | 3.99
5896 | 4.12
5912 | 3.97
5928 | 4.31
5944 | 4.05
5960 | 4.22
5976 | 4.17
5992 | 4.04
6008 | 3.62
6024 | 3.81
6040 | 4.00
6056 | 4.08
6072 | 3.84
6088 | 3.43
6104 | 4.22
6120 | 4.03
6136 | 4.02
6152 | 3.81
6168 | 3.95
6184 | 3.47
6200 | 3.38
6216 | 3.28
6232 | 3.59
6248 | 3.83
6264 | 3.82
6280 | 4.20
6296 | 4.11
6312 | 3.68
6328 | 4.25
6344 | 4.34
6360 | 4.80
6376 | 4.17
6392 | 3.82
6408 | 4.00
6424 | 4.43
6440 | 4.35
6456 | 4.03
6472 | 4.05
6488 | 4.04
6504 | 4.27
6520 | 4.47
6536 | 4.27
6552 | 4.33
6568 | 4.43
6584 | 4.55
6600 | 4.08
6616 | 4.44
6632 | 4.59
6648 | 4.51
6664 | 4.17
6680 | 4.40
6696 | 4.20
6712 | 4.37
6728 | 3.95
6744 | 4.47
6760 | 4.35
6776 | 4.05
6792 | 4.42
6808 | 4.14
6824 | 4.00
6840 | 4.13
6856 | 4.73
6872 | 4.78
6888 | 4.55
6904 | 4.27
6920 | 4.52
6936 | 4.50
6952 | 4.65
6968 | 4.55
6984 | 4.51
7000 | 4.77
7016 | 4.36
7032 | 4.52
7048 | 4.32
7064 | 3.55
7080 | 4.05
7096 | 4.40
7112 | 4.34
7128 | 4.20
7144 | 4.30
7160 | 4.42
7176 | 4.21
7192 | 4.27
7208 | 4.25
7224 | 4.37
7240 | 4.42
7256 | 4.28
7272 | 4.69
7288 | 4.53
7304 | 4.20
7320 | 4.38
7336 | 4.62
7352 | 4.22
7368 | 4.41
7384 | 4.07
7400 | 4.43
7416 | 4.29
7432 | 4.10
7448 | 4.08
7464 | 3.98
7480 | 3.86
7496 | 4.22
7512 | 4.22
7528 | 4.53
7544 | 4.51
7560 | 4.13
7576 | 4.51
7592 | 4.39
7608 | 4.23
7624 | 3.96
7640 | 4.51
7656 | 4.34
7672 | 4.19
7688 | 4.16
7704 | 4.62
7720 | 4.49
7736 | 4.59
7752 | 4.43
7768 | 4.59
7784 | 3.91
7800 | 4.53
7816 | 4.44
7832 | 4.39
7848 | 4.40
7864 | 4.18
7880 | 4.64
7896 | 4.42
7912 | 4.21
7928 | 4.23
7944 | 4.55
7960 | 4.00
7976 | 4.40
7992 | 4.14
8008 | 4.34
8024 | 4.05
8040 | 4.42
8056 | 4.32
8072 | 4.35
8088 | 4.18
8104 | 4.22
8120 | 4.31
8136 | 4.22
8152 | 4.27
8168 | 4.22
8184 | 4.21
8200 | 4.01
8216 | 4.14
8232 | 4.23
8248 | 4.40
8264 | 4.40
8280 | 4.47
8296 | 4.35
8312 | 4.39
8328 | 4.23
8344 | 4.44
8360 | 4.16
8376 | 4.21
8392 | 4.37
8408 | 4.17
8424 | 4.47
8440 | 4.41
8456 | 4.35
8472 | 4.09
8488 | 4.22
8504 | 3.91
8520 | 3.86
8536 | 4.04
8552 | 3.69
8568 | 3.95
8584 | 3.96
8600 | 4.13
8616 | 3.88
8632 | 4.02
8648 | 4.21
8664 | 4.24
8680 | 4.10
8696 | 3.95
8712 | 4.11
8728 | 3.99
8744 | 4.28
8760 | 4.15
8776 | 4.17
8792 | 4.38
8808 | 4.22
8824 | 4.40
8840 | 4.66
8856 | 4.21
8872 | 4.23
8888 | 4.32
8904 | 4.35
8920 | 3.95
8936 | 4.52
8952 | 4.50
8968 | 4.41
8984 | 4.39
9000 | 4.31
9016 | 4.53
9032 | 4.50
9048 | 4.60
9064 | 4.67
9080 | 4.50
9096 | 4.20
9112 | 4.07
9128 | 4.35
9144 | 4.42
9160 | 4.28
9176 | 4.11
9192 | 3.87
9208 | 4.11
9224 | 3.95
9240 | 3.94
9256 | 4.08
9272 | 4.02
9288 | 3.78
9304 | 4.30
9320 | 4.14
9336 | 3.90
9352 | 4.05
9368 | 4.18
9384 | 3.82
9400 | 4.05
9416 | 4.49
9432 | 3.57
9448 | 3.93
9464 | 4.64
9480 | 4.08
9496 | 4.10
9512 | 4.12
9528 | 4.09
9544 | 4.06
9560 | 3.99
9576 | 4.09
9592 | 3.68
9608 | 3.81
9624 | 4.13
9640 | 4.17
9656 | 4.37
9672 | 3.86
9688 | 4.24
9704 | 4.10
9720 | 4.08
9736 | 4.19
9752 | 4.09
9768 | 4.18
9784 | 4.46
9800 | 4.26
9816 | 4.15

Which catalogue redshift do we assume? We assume 0.20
